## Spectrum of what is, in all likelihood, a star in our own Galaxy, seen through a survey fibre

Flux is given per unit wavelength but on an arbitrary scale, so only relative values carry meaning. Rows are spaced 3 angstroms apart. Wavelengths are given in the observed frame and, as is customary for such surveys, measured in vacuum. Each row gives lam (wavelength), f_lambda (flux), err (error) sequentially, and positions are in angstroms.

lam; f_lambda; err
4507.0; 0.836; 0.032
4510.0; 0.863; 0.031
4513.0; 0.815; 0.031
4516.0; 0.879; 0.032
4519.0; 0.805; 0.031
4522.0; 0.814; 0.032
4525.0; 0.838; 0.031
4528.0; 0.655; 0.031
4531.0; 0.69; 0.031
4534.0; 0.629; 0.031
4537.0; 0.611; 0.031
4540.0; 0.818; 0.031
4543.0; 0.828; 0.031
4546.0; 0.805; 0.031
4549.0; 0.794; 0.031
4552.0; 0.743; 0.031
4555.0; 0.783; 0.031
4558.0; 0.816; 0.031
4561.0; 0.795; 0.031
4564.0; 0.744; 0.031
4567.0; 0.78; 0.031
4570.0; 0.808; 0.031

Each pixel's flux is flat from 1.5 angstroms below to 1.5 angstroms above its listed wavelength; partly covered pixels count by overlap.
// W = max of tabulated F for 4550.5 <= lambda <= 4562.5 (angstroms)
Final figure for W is 0.816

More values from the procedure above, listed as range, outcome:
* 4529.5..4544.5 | 0.828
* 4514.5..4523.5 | 0.879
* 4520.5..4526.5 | 0.838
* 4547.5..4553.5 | 0.794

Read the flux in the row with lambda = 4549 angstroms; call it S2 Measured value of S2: 0.794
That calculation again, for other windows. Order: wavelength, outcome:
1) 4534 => 0.629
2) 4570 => 0.808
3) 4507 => 0.836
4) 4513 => 0.815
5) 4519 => 0.805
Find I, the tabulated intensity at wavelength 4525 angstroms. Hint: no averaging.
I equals 0.838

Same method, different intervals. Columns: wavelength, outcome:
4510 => 0.863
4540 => 0.818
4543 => 0.828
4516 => 0.879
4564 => 0.744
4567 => 0.78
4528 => 0.655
